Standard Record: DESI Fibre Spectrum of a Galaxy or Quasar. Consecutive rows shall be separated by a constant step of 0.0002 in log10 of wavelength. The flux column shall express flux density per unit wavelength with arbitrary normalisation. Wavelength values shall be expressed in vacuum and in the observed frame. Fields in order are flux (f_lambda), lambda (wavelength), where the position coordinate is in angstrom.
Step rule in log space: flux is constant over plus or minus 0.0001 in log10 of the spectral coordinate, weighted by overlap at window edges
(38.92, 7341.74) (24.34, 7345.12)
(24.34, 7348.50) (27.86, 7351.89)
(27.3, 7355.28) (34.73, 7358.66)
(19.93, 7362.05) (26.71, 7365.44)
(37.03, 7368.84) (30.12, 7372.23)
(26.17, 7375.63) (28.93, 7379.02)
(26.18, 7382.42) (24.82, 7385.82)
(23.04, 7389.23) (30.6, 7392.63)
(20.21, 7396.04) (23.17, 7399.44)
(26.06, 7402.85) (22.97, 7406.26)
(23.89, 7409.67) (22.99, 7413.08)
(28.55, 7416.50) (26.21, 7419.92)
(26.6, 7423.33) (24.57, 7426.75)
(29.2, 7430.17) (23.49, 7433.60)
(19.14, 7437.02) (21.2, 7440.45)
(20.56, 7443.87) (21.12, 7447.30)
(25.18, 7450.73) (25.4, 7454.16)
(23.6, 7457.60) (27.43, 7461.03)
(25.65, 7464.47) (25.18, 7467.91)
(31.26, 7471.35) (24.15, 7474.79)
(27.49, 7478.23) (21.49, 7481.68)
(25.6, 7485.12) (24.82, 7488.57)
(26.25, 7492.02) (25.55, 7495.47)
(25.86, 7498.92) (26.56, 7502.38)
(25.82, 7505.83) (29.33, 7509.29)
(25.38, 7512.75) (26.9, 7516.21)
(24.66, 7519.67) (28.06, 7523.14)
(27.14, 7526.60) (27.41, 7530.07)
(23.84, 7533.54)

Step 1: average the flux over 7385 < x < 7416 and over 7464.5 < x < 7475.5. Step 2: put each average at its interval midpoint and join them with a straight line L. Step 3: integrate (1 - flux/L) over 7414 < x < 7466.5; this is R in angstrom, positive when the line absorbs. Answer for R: 2.62 angstrom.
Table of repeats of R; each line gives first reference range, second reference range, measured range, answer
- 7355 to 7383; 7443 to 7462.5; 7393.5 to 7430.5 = 1.87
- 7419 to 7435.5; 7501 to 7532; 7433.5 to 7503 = 4.54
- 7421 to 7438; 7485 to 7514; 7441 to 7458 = 1.52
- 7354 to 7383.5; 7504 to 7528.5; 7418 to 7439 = 2.28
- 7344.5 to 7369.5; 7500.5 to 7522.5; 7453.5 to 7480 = 0.50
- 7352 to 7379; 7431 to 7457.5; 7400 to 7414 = 0.86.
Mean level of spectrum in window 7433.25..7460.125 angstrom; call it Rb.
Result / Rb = 22.6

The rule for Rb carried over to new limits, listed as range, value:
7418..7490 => 24.7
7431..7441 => 22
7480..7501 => 25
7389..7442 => 24.5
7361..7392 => 27.3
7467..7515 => 26.1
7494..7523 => 26.4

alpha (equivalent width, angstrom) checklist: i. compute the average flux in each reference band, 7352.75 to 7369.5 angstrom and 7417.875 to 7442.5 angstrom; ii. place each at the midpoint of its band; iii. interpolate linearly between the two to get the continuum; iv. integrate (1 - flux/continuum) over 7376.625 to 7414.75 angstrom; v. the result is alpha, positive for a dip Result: 2.38 angstrom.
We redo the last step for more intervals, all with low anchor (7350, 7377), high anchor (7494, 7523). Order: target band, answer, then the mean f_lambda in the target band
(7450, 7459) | 0.8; 24.7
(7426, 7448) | 3.8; 22.7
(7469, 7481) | 0.0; 27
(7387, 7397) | 1.2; 24.9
